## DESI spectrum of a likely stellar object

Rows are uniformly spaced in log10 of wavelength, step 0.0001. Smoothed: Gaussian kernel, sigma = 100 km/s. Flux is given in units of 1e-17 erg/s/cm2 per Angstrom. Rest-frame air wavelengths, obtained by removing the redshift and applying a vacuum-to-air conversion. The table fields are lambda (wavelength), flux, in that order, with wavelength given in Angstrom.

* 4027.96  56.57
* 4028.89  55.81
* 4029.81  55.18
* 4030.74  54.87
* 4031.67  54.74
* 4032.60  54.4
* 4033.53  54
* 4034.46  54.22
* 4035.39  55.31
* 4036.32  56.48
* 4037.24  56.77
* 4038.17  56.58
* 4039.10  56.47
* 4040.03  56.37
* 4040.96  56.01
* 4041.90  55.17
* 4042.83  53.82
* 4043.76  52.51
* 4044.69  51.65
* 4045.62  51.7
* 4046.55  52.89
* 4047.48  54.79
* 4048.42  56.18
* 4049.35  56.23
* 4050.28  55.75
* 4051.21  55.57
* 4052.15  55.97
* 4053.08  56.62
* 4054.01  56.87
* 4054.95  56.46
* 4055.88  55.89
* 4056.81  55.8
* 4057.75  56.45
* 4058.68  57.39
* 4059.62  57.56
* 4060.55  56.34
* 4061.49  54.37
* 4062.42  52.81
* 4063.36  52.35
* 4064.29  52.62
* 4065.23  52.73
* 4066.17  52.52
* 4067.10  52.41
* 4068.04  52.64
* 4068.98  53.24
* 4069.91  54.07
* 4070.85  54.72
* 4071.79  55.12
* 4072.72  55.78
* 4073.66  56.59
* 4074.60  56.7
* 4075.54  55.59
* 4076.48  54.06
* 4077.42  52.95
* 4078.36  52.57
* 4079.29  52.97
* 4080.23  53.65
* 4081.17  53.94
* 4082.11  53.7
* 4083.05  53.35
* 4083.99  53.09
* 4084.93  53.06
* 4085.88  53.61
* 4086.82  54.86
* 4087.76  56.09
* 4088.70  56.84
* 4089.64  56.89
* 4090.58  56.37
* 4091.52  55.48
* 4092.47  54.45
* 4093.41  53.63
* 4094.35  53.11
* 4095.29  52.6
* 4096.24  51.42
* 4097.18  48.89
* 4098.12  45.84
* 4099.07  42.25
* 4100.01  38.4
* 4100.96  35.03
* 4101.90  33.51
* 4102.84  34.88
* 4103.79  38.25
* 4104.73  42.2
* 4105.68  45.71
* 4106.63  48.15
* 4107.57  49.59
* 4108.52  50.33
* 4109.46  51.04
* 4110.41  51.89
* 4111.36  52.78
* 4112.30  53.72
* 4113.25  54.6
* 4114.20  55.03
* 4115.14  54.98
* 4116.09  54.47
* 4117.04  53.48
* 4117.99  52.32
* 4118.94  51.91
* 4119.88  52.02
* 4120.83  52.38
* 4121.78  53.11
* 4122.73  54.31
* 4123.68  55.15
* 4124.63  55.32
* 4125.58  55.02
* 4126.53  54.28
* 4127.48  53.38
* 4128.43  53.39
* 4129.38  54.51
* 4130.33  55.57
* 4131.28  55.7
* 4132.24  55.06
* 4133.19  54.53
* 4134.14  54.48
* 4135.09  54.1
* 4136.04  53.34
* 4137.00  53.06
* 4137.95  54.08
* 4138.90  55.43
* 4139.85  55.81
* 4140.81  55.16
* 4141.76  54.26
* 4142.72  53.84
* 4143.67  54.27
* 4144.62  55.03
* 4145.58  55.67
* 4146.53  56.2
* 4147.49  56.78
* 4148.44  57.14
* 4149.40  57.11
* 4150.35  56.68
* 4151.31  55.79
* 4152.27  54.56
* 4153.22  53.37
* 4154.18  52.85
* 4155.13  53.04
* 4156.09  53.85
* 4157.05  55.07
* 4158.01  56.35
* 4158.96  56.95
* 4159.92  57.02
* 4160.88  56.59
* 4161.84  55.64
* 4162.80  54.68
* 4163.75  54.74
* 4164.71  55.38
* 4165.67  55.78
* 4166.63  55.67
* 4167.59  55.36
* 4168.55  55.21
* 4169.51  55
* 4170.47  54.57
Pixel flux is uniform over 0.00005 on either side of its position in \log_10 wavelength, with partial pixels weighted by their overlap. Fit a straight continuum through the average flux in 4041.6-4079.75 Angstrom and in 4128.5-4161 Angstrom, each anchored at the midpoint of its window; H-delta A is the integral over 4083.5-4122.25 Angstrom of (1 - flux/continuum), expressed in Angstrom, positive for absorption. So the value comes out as 3.3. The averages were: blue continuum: 54.6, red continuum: 55.1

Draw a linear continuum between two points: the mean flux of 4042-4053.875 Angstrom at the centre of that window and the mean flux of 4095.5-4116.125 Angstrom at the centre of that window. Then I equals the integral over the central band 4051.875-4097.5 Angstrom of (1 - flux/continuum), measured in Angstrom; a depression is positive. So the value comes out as -3.10 Angstrom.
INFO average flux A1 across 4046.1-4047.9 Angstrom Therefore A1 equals 53.9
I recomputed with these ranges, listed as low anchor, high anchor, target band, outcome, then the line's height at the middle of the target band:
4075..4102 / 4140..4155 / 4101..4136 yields 1.4 Angstrom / 53.4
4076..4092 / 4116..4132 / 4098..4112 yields 2.6 Angstrom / 54.1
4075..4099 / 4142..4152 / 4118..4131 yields 0.2 Angstrom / 54.9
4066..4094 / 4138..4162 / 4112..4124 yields 0.3 Angstrom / 54.9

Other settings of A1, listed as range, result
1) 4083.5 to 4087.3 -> 53.6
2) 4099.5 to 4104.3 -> 36.2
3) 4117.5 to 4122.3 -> 52.4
